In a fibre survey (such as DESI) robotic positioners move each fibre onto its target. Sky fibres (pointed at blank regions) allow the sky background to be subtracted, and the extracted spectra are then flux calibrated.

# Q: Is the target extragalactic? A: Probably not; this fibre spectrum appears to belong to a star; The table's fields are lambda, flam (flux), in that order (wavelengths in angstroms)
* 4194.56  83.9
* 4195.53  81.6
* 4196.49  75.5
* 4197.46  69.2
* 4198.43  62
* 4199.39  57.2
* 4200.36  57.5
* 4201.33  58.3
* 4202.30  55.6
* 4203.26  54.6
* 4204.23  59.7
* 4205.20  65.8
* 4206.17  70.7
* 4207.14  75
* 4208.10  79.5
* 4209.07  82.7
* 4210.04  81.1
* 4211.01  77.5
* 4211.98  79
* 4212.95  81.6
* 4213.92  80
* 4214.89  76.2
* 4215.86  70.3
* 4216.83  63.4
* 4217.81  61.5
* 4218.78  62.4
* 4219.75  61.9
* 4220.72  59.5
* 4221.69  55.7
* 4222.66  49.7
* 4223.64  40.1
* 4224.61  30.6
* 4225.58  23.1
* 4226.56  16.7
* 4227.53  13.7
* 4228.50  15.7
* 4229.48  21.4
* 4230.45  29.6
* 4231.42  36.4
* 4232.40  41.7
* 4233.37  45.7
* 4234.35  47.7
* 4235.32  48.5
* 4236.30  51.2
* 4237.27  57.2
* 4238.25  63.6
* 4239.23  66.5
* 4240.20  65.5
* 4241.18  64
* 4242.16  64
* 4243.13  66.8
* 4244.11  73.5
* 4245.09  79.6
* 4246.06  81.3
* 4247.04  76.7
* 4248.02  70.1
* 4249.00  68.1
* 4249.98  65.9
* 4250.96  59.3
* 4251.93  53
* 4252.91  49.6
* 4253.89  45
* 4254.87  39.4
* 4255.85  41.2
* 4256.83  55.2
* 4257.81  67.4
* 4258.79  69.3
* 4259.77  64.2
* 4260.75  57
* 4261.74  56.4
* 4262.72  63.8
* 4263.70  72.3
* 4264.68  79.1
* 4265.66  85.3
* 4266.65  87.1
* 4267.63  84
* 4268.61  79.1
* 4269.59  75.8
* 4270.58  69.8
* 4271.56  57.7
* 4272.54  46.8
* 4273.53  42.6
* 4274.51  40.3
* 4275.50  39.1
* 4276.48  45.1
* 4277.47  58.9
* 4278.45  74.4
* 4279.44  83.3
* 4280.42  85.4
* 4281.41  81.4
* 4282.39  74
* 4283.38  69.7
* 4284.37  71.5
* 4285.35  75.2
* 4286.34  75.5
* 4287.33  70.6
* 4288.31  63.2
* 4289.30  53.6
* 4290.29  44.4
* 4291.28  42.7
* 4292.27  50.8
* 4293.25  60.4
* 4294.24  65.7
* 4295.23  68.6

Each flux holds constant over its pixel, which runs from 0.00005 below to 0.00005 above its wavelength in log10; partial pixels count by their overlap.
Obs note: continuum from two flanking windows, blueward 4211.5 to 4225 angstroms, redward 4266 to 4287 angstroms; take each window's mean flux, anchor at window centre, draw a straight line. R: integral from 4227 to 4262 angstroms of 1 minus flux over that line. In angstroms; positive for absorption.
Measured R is 5.49 angstroms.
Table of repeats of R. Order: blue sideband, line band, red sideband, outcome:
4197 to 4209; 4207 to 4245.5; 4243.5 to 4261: 4.3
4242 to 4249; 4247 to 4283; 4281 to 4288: 4.8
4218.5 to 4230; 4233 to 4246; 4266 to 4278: -4.9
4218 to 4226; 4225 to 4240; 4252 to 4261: 3.4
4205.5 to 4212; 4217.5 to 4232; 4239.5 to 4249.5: 7.1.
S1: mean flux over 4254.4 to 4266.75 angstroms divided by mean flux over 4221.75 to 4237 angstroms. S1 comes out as 1.8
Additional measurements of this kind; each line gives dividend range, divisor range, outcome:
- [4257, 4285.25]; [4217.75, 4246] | 1.37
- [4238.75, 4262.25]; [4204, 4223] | 0.89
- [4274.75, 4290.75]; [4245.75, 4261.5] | 1.11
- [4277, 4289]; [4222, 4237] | 2.11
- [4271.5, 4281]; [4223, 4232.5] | 2.16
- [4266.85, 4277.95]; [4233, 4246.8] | 0.94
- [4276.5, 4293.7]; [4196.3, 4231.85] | 1.16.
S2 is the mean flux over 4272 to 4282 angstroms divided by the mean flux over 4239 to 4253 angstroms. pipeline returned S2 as 0.9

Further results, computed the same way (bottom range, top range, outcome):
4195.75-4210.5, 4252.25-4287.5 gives 0.96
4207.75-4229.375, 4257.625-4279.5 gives 1.15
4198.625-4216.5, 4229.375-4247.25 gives 0.82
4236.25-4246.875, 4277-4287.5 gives 1.10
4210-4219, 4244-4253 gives 0.93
